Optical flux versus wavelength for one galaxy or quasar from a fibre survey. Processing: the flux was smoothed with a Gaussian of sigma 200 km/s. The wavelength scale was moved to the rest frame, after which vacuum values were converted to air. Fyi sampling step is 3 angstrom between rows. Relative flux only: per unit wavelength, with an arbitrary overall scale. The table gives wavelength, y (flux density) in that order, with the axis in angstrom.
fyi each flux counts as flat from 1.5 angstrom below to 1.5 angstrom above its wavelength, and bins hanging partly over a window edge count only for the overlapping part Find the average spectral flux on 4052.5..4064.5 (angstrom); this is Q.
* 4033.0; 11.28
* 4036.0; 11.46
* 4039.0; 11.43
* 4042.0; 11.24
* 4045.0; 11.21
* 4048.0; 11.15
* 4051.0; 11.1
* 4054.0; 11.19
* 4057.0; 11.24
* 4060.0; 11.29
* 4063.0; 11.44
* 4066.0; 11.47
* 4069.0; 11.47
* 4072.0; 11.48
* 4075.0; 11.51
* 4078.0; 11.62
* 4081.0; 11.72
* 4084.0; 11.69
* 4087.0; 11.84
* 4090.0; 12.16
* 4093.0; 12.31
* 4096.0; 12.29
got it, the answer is 11.3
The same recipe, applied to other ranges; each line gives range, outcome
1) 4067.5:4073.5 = 11.5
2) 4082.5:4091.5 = 11.9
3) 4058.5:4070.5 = 11.4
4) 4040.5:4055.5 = 11.2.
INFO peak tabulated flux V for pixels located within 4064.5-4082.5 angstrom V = 11.72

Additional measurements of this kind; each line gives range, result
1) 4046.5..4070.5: 11.47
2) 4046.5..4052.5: 11.15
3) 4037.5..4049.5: 11.43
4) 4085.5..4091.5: 12.16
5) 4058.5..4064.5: 11.44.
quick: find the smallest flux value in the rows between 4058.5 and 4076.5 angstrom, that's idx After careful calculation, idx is 11.29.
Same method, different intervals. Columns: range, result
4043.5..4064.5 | 11.1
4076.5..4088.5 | 11.62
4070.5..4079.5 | 11.48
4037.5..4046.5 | 11.21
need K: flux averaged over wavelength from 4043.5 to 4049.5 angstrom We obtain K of 11.2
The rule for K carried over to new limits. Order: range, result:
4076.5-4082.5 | 11.7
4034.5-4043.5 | 11.4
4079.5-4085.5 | 11.7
